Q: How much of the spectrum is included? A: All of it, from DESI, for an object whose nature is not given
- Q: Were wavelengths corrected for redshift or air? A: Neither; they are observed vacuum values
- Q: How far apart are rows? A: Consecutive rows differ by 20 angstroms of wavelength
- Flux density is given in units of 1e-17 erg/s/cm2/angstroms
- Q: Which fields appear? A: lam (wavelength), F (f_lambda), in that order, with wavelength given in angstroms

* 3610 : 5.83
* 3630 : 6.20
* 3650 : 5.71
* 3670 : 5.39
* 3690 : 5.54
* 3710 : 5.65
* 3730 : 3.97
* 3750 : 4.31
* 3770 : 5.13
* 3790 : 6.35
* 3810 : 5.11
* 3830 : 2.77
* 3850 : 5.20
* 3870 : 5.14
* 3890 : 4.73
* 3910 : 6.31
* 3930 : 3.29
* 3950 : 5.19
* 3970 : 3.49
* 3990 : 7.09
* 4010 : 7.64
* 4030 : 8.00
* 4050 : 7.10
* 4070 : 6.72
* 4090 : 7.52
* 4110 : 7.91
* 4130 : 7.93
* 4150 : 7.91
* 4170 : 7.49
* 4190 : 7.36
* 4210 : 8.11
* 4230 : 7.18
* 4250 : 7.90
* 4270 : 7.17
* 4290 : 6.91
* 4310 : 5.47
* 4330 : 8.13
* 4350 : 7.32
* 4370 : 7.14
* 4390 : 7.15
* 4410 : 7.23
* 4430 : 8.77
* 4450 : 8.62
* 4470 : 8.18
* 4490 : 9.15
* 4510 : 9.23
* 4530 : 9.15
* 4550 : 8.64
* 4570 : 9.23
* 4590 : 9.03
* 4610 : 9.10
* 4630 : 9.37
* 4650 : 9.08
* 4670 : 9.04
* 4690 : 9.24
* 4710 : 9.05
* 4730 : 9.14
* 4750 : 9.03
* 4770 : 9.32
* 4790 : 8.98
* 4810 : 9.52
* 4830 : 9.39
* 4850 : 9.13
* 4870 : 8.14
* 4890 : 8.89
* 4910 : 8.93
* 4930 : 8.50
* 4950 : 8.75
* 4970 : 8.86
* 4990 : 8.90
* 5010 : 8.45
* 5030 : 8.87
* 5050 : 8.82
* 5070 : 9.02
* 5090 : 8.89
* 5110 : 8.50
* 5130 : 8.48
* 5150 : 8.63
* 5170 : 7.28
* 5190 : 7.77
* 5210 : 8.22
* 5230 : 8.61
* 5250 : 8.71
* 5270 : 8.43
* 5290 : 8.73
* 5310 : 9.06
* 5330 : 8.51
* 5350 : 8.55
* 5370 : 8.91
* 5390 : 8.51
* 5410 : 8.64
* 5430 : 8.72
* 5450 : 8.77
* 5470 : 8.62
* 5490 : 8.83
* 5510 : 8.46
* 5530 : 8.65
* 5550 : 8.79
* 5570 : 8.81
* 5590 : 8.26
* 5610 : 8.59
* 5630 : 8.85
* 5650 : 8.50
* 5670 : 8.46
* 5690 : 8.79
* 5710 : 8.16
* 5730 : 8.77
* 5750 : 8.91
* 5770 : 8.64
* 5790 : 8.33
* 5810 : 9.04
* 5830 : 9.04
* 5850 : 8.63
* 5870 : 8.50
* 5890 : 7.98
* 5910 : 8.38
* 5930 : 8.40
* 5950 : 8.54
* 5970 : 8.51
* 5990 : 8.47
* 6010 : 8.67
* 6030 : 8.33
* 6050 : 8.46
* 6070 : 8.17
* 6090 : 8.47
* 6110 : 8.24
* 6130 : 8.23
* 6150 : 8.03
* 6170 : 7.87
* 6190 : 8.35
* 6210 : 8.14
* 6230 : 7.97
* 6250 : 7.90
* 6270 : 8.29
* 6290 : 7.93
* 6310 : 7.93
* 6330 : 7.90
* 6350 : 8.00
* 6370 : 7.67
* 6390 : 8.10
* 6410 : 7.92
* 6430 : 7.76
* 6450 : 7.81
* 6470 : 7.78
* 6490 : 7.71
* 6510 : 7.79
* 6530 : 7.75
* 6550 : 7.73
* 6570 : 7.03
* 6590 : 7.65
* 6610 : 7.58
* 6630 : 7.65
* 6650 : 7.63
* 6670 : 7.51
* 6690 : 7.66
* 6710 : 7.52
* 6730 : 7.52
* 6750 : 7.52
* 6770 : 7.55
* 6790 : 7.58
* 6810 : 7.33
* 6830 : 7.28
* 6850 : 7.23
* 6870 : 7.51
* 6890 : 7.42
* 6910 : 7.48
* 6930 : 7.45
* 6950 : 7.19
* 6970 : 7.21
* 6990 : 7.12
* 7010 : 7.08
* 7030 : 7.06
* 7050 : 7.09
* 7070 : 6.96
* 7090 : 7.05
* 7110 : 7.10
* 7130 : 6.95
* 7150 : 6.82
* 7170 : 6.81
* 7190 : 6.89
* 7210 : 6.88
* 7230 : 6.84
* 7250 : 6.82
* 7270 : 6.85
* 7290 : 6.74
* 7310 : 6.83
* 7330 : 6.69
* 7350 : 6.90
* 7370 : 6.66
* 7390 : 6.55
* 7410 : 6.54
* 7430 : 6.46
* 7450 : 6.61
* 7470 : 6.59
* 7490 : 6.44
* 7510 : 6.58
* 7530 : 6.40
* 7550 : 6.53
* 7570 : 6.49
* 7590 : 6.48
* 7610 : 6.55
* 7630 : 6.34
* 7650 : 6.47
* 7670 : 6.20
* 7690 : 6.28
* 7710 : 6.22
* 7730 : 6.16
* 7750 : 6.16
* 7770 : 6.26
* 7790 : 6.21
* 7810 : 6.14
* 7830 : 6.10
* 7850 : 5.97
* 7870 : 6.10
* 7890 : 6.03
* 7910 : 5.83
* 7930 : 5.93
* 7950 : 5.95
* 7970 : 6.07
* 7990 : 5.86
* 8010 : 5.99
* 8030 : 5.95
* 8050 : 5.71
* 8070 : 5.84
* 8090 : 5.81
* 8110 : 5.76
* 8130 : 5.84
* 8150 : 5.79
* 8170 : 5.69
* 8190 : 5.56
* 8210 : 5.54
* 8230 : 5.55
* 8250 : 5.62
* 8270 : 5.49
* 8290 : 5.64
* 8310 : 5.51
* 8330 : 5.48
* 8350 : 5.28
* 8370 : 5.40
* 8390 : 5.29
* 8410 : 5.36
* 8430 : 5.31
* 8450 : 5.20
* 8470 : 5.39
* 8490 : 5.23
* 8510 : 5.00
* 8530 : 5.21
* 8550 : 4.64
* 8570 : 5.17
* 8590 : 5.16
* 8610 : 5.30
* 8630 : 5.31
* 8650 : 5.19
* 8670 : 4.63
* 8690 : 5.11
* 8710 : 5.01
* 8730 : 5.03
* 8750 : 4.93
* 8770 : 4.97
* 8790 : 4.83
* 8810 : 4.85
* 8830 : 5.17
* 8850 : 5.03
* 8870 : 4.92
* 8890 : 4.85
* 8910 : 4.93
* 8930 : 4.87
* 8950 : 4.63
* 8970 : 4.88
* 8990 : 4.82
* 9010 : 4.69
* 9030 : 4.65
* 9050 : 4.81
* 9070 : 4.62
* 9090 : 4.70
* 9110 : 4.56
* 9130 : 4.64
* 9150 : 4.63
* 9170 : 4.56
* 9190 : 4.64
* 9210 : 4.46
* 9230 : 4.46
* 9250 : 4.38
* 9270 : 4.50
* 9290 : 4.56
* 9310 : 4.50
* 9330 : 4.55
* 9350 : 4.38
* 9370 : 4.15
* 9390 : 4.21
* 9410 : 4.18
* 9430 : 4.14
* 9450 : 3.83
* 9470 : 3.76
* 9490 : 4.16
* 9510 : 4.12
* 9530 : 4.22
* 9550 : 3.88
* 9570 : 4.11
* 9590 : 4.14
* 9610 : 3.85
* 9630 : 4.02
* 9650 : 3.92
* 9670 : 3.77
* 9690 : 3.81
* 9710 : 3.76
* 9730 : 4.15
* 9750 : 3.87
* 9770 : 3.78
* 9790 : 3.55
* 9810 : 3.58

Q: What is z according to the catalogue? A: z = 0.00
